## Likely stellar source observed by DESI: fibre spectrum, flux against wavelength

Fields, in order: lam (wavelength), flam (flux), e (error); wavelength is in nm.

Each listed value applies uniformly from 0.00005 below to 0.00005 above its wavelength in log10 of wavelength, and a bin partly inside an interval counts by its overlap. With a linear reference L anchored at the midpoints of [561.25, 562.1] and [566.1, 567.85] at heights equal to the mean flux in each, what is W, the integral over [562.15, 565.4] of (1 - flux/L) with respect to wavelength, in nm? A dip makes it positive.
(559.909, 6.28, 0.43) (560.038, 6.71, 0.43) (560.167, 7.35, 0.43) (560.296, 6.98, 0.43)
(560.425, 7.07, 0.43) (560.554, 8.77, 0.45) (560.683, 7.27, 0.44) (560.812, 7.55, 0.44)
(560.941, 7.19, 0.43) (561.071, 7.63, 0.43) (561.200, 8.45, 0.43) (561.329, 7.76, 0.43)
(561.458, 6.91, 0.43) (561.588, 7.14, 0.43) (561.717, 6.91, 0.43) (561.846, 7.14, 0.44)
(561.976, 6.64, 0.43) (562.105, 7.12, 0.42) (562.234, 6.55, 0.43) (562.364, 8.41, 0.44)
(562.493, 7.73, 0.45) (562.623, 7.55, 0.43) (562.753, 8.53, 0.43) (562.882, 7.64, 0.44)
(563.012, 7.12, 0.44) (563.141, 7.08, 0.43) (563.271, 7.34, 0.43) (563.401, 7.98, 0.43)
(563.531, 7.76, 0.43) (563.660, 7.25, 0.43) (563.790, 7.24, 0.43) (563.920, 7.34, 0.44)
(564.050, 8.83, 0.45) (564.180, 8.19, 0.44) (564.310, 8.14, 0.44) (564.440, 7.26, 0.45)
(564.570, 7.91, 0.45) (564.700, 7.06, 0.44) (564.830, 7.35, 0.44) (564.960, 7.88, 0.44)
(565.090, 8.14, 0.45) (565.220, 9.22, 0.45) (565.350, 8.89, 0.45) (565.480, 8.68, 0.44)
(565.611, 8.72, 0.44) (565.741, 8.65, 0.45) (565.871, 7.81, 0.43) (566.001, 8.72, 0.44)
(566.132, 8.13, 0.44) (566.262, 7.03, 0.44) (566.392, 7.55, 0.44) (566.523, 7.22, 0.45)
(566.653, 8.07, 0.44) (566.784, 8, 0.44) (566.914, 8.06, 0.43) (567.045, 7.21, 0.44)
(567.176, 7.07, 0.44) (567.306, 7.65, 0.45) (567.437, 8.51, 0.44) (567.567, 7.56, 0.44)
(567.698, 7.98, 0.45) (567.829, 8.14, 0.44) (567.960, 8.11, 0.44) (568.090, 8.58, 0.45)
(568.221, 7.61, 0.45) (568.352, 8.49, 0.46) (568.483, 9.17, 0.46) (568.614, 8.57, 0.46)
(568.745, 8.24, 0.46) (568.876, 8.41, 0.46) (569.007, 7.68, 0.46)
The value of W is -0.18 nm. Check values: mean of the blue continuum 7.11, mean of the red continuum 7.71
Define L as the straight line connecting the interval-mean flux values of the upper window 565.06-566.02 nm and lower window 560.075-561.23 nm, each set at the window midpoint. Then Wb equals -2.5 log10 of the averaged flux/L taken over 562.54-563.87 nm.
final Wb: 0.08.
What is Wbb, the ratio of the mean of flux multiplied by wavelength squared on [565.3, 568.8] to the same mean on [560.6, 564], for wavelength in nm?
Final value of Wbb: 1.10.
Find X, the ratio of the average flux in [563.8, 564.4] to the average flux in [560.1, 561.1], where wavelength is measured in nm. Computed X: 1.07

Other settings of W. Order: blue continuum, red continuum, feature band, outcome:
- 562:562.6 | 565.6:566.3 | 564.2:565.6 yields -0.02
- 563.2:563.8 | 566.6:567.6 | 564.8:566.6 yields -0.11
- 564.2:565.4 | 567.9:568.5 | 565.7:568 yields 0.10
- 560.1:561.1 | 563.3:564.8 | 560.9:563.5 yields 0.04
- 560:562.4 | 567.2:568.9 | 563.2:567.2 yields -0.03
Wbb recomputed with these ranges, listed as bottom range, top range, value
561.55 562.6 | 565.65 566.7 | 1.11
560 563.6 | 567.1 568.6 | 1.11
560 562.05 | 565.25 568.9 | 1.13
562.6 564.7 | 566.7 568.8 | 1.06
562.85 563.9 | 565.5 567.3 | 1.07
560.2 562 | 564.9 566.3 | 1.15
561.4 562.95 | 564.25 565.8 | 1.12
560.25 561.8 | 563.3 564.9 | 1.04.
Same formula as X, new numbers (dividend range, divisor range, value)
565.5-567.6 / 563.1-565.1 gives 1.03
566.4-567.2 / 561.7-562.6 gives 1.05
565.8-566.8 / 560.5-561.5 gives 1.01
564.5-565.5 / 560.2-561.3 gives 1.07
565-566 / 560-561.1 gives 1.16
